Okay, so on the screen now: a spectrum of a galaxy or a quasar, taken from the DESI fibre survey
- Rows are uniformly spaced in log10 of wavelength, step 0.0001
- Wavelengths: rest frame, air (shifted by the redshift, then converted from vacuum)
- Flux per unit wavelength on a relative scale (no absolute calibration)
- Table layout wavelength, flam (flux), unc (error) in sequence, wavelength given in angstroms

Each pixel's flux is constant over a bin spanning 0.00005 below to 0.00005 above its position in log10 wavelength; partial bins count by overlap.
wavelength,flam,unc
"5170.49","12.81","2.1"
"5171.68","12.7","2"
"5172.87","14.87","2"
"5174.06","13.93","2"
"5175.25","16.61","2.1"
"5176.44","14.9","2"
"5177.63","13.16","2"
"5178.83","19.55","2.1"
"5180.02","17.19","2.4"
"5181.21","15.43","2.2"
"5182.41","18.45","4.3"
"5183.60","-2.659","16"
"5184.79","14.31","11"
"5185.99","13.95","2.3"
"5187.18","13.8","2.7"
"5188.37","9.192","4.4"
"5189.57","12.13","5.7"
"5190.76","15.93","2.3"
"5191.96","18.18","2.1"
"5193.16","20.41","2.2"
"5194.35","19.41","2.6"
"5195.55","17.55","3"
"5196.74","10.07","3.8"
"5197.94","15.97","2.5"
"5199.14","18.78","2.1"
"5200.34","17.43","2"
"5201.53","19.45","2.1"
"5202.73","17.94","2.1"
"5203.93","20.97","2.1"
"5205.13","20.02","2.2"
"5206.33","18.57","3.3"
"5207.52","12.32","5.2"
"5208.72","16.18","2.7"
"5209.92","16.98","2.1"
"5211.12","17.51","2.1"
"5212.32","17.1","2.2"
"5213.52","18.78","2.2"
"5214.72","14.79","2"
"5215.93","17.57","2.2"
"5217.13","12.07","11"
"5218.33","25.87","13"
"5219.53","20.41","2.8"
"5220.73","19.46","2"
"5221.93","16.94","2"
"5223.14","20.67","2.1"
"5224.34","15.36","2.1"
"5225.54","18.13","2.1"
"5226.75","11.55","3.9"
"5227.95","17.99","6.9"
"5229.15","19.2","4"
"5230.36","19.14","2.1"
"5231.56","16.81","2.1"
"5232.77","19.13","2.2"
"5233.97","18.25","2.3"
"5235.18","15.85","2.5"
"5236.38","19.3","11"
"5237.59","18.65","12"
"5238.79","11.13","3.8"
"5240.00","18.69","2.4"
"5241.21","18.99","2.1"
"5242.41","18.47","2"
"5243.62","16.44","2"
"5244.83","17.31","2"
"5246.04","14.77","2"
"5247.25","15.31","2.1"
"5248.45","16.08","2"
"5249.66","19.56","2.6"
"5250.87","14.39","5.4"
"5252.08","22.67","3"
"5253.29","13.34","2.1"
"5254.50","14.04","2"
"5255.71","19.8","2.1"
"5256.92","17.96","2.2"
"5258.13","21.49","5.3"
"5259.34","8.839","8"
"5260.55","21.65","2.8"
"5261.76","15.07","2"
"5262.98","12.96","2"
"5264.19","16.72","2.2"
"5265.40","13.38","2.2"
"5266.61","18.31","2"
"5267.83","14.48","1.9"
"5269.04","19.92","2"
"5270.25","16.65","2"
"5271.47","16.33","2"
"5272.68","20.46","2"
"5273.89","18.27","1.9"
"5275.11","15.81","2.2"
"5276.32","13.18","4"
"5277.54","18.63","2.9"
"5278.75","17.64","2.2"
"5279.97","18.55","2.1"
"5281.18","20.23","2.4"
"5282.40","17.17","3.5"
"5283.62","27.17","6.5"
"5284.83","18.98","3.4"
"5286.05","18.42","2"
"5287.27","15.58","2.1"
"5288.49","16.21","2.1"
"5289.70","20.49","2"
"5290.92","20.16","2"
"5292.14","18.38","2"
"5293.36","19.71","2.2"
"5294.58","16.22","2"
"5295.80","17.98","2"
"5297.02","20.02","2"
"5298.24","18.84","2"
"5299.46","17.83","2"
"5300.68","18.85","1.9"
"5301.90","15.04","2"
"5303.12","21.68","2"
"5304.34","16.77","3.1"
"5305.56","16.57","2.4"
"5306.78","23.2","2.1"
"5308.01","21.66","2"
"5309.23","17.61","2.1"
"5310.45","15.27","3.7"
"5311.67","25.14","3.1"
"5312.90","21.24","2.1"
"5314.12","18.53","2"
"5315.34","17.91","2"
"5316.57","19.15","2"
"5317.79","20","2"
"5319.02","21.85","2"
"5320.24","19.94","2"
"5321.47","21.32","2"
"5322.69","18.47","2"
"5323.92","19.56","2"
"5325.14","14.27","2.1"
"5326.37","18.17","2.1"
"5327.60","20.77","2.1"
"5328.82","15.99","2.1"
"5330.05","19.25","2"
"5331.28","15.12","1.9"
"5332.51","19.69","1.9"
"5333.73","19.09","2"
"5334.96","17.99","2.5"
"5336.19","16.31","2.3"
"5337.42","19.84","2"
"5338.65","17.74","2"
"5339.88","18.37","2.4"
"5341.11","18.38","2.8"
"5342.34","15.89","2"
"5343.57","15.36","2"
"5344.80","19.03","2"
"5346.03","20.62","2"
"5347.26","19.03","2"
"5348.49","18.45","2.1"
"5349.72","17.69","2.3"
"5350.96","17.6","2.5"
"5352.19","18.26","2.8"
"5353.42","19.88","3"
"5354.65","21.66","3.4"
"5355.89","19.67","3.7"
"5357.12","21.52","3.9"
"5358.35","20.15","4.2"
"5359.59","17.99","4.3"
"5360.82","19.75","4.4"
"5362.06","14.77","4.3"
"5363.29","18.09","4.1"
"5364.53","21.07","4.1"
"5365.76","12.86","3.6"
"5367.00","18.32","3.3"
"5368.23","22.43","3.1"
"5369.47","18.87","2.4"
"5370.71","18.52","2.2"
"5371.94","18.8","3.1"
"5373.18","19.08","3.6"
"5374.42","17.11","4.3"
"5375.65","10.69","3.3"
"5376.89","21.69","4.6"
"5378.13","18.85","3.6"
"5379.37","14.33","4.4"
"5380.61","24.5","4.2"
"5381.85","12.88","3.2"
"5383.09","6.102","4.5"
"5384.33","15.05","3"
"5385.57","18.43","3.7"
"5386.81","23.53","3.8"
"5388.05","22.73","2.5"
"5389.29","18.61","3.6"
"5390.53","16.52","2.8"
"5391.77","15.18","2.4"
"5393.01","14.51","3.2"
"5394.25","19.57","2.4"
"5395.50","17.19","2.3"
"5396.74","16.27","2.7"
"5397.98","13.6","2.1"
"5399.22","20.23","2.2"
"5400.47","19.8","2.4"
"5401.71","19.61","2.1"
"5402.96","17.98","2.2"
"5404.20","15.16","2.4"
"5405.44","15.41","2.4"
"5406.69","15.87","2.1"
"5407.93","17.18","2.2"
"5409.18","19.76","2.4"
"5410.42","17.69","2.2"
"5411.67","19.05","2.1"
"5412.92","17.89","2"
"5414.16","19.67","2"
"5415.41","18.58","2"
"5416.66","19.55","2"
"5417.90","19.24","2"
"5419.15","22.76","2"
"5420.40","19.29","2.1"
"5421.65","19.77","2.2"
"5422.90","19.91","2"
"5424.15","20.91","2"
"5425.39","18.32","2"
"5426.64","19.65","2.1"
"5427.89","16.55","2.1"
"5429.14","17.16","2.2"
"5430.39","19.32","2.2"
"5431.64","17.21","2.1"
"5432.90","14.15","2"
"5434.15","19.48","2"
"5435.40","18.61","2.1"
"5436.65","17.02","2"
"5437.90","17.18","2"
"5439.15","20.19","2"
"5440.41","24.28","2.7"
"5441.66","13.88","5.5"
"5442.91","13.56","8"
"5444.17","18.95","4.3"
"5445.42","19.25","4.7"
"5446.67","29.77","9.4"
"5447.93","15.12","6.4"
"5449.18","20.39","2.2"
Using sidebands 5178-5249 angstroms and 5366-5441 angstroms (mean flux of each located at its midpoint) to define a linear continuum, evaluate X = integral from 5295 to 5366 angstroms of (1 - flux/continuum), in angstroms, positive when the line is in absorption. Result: -4.7 angstroms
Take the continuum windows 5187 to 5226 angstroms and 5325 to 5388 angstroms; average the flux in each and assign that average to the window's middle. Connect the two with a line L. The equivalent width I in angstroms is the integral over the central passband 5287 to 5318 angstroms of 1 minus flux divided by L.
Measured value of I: -1.9 angstroms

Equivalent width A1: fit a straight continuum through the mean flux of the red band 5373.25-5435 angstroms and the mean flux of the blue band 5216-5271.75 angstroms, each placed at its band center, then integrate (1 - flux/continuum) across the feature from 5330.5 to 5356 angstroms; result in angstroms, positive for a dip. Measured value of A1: -1.08 angstroms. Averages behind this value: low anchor 17.2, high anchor 17.9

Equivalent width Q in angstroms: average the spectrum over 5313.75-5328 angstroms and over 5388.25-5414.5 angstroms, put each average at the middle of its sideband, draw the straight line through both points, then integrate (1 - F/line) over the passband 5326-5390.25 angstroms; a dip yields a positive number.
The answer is 0.7 angstroms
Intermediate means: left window 19.1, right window 17.5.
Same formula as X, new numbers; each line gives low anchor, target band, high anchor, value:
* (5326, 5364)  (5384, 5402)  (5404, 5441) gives 0.45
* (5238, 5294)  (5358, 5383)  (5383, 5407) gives -0.61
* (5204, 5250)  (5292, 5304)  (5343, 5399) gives -0.50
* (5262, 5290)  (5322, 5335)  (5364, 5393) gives -0.35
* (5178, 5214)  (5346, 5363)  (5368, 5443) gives -1.45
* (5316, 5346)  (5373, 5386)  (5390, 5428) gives 1.54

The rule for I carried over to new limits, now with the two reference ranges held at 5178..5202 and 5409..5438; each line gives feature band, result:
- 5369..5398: 1.4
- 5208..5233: -3.2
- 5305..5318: -2.0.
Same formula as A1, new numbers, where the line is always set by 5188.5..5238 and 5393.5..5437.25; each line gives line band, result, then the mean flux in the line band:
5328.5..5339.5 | -0.01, 17.9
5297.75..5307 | -0.31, 18.4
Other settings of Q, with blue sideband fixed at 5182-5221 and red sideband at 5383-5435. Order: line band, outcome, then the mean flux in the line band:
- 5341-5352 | -0.3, 18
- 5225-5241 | -0.7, 17.3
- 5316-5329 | -1.4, 19.2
